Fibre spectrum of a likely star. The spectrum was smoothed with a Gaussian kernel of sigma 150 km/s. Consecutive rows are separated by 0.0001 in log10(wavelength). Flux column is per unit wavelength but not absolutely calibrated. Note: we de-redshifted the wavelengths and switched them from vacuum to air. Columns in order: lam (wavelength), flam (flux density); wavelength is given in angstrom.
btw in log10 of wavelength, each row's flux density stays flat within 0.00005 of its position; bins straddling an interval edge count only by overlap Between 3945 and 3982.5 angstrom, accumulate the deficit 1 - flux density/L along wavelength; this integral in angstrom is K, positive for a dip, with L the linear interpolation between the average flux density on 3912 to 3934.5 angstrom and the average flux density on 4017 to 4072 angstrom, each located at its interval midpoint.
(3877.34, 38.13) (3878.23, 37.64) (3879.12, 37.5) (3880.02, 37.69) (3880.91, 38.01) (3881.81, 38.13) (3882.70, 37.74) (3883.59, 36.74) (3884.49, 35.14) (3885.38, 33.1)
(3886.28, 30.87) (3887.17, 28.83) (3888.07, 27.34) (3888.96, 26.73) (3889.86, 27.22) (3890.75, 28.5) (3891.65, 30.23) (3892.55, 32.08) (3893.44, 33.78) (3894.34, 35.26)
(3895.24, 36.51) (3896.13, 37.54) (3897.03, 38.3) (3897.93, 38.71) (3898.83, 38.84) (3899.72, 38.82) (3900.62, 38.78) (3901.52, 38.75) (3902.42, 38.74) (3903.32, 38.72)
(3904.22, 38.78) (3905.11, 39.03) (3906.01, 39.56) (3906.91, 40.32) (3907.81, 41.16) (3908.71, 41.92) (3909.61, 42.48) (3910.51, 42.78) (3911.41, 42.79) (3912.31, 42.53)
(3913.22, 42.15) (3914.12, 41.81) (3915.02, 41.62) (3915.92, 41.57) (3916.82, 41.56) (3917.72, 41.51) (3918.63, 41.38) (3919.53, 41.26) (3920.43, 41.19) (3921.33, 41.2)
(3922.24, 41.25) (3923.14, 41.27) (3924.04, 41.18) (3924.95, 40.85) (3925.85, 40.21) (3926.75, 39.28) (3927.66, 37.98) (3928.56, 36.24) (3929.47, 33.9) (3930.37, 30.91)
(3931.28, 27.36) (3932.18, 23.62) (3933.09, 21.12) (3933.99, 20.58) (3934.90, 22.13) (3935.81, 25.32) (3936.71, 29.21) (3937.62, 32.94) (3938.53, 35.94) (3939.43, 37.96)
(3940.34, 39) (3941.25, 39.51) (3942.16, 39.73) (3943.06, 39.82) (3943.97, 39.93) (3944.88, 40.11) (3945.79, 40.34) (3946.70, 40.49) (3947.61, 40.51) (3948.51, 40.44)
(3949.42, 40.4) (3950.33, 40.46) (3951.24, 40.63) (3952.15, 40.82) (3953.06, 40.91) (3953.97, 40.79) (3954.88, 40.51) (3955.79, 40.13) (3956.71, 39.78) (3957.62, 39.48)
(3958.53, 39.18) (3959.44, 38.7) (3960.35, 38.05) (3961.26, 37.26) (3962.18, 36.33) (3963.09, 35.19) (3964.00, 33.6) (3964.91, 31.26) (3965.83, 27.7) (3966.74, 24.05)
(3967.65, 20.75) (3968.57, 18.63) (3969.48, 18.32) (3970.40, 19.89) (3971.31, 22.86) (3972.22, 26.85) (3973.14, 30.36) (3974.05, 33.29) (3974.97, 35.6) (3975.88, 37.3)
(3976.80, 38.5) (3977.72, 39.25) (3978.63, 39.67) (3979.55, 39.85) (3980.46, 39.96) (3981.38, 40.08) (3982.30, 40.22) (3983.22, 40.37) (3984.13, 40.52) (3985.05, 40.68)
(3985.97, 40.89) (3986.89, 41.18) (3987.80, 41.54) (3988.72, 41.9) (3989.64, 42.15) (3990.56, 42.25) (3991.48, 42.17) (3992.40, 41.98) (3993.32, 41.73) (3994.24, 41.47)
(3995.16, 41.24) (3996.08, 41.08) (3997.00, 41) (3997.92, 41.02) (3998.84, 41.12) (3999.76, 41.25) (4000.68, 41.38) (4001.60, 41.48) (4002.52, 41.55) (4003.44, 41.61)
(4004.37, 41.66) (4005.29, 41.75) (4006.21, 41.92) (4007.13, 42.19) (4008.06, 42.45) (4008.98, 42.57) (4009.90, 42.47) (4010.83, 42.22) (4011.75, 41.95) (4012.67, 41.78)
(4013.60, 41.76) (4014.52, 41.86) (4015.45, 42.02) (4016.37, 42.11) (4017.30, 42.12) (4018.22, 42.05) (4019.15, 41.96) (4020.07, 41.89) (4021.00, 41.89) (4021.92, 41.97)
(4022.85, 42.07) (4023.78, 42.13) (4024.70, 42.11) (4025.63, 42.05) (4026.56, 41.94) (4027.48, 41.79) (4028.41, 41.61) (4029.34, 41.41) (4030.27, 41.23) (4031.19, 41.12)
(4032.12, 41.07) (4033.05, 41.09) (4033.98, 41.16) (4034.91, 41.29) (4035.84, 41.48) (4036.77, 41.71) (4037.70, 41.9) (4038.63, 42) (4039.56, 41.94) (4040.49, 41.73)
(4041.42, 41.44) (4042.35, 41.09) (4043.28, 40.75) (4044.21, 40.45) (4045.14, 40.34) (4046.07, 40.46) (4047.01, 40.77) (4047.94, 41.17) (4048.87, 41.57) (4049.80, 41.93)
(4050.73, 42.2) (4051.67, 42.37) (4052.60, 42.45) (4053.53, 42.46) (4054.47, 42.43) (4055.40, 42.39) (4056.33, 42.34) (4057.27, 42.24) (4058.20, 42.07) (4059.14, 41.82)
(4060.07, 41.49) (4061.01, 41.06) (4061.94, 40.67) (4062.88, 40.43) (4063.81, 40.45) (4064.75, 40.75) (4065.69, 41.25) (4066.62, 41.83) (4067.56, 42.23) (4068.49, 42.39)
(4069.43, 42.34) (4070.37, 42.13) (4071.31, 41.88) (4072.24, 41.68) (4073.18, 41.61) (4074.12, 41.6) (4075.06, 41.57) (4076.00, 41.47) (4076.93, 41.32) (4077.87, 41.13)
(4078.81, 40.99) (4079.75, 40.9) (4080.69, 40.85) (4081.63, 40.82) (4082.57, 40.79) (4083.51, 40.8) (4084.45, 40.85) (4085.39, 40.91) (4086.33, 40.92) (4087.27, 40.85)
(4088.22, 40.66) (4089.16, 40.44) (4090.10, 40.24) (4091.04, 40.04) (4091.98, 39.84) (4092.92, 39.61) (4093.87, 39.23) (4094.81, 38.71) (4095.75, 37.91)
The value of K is 3.26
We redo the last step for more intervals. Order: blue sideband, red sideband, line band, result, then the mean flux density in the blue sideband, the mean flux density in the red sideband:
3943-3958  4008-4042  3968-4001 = 2.9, 40.3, 41.8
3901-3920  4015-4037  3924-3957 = 4.0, 41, 41.7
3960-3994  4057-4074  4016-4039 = -1.7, 35.2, 41.6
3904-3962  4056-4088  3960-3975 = 4.0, 38.2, 41.3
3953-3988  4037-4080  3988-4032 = -4.5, 35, 41.6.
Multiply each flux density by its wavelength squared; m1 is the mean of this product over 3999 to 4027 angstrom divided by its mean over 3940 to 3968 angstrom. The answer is 1.1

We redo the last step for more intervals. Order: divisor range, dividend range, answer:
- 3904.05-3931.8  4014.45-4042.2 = 1.11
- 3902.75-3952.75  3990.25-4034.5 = 1.15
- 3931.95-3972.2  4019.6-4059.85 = 1.28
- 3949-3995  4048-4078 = 1.20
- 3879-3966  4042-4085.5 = 1.20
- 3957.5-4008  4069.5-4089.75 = 1.16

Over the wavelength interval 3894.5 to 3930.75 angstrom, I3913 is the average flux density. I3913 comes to 39.8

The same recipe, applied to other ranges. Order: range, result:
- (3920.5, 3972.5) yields 34.7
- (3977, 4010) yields 41.2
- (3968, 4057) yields 40.1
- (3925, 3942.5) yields 32.4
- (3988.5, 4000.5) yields 41.5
